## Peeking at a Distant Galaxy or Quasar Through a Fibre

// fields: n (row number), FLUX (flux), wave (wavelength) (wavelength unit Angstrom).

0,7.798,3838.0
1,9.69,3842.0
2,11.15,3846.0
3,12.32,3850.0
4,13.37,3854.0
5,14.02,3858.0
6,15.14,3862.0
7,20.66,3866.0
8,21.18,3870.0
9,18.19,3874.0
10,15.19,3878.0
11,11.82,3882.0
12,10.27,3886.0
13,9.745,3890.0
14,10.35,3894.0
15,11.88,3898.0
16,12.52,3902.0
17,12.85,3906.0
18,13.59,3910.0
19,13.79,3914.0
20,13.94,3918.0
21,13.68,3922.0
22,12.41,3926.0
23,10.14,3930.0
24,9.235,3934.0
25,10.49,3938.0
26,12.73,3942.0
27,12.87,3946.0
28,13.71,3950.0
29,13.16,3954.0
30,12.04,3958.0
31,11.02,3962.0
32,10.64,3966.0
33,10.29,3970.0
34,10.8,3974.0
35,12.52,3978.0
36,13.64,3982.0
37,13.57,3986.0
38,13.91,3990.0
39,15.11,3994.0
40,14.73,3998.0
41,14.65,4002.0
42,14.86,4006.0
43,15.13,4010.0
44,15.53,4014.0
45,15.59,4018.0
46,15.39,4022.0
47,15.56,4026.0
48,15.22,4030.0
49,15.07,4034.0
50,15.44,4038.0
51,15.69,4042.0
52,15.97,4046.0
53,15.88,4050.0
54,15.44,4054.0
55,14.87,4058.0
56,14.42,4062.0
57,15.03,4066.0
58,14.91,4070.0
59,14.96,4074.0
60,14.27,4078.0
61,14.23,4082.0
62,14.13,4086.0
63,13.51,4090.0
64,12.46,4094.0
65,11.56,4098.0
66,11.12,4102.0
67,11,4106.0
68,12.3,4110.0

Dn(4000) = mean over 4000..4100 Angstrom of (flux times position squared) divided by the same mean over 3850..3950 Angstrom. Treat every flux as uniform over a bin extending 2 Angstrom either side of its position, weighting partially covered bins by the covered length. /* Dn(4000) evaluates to 1.2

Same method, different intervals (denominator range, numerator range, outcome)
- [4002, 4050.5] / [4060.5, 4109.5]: 0.90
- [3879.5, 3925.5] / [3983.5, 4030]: 1.28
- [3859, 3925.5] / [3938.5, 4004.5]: 0.95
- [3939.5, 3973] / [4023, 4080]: 1.33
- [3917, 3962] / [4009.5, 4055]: 1.34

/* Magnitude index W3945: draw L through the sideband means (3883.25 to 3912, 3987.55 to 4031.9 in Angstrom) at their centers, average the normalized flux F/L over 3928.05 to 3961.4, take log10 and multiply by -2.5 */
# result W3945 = 0.11 mag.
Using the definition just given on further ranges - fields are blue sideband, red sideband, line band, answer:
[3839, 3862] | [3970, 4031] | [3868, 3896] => -0.101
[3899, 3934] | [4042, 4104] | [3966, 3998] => 0.041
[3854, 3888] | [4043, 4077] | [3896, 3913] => 0.215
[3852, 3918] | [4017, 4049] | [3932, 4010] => 0.174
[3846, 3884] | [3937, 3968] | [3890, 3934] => 0.121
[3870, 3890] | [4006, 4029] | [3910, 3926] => 0.071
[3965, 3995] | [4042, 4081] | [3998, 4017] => -0.125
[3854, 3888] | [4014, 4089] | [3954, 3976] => 0.348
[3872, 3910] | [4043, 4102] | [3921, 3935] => 0.142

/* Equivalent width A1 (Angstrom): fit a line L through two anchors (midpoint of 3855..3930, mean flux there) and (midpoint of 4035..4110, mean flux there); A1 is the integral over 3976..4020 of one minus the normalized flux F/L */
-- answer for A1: -1.5 Angstrom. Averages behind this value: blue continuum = 13.8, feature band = 14.5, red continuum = 14.1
